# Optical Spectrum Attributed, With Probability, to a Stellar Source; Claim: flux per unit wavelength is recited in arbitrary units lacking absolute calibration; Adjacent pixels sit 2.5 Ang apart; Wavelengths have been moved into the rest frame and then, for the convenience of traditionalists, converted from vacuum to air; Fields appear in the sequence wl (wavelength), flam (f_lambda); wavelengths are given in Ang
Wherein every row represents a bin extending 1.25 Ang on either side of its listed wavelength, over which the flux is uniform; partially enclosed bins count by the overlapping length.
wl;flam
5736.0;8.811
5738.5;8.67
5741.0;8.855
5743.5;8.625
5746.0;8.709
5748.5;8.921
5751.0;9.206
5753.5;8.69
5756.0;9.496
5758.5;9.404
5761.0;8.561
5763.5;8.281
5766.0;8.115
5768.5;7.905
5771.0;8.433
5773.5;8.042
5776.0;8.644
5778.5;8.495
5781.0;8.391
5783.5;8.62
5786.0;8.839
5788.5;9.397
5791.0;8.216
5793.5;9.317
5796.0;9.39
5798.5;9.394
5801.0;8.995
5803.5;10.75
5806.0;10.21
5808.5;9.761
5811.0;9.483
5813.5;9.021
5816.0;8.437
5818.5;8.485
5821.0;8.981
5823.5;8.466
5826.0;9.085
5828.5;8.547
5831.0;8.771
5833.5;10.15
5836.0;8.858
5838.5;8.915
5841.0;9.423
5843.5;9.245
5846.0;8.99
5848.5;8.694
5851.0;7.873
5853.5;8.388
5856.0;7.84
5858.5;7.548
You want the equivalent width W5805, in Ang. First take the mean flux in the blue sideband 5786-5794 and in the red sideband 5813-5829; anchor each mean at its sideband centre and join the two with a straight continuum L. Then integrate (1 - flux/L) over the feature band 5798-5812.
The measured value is -1.5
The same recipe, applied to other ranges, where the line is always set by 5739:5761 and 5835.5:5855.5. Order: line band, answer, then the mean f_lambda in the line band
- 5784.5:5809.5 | -1.6 Ang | 9.42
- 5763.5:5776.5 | 1.0 Ang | 8.21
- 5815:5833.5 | 0.0 Ang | 8.78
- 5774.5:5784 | 0.4 Ang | 8.52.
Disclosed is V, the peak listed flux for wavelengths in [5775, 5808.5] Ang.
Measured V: 10.75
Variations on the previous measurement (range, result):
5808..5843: 10.15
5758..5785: 9.404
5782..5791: 9.397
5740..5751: 9.206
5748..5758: 9.496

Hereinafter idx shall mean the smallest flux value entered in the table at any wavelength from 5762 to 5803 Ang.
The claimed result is 7.905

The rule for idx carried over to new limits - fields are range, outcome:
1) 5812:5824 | 8.437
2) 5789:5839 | 8.216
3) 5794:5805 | 8.995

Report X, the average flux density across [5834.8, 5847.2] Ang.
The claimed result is 9.09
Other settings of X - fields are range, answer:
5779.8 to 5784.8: 8.51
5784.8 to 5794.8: 8.95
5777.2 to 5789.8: 8.75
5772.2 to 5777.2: 8.34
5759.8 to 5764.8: 8.42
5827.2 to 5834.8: 9.15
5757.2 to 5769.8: 8.46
